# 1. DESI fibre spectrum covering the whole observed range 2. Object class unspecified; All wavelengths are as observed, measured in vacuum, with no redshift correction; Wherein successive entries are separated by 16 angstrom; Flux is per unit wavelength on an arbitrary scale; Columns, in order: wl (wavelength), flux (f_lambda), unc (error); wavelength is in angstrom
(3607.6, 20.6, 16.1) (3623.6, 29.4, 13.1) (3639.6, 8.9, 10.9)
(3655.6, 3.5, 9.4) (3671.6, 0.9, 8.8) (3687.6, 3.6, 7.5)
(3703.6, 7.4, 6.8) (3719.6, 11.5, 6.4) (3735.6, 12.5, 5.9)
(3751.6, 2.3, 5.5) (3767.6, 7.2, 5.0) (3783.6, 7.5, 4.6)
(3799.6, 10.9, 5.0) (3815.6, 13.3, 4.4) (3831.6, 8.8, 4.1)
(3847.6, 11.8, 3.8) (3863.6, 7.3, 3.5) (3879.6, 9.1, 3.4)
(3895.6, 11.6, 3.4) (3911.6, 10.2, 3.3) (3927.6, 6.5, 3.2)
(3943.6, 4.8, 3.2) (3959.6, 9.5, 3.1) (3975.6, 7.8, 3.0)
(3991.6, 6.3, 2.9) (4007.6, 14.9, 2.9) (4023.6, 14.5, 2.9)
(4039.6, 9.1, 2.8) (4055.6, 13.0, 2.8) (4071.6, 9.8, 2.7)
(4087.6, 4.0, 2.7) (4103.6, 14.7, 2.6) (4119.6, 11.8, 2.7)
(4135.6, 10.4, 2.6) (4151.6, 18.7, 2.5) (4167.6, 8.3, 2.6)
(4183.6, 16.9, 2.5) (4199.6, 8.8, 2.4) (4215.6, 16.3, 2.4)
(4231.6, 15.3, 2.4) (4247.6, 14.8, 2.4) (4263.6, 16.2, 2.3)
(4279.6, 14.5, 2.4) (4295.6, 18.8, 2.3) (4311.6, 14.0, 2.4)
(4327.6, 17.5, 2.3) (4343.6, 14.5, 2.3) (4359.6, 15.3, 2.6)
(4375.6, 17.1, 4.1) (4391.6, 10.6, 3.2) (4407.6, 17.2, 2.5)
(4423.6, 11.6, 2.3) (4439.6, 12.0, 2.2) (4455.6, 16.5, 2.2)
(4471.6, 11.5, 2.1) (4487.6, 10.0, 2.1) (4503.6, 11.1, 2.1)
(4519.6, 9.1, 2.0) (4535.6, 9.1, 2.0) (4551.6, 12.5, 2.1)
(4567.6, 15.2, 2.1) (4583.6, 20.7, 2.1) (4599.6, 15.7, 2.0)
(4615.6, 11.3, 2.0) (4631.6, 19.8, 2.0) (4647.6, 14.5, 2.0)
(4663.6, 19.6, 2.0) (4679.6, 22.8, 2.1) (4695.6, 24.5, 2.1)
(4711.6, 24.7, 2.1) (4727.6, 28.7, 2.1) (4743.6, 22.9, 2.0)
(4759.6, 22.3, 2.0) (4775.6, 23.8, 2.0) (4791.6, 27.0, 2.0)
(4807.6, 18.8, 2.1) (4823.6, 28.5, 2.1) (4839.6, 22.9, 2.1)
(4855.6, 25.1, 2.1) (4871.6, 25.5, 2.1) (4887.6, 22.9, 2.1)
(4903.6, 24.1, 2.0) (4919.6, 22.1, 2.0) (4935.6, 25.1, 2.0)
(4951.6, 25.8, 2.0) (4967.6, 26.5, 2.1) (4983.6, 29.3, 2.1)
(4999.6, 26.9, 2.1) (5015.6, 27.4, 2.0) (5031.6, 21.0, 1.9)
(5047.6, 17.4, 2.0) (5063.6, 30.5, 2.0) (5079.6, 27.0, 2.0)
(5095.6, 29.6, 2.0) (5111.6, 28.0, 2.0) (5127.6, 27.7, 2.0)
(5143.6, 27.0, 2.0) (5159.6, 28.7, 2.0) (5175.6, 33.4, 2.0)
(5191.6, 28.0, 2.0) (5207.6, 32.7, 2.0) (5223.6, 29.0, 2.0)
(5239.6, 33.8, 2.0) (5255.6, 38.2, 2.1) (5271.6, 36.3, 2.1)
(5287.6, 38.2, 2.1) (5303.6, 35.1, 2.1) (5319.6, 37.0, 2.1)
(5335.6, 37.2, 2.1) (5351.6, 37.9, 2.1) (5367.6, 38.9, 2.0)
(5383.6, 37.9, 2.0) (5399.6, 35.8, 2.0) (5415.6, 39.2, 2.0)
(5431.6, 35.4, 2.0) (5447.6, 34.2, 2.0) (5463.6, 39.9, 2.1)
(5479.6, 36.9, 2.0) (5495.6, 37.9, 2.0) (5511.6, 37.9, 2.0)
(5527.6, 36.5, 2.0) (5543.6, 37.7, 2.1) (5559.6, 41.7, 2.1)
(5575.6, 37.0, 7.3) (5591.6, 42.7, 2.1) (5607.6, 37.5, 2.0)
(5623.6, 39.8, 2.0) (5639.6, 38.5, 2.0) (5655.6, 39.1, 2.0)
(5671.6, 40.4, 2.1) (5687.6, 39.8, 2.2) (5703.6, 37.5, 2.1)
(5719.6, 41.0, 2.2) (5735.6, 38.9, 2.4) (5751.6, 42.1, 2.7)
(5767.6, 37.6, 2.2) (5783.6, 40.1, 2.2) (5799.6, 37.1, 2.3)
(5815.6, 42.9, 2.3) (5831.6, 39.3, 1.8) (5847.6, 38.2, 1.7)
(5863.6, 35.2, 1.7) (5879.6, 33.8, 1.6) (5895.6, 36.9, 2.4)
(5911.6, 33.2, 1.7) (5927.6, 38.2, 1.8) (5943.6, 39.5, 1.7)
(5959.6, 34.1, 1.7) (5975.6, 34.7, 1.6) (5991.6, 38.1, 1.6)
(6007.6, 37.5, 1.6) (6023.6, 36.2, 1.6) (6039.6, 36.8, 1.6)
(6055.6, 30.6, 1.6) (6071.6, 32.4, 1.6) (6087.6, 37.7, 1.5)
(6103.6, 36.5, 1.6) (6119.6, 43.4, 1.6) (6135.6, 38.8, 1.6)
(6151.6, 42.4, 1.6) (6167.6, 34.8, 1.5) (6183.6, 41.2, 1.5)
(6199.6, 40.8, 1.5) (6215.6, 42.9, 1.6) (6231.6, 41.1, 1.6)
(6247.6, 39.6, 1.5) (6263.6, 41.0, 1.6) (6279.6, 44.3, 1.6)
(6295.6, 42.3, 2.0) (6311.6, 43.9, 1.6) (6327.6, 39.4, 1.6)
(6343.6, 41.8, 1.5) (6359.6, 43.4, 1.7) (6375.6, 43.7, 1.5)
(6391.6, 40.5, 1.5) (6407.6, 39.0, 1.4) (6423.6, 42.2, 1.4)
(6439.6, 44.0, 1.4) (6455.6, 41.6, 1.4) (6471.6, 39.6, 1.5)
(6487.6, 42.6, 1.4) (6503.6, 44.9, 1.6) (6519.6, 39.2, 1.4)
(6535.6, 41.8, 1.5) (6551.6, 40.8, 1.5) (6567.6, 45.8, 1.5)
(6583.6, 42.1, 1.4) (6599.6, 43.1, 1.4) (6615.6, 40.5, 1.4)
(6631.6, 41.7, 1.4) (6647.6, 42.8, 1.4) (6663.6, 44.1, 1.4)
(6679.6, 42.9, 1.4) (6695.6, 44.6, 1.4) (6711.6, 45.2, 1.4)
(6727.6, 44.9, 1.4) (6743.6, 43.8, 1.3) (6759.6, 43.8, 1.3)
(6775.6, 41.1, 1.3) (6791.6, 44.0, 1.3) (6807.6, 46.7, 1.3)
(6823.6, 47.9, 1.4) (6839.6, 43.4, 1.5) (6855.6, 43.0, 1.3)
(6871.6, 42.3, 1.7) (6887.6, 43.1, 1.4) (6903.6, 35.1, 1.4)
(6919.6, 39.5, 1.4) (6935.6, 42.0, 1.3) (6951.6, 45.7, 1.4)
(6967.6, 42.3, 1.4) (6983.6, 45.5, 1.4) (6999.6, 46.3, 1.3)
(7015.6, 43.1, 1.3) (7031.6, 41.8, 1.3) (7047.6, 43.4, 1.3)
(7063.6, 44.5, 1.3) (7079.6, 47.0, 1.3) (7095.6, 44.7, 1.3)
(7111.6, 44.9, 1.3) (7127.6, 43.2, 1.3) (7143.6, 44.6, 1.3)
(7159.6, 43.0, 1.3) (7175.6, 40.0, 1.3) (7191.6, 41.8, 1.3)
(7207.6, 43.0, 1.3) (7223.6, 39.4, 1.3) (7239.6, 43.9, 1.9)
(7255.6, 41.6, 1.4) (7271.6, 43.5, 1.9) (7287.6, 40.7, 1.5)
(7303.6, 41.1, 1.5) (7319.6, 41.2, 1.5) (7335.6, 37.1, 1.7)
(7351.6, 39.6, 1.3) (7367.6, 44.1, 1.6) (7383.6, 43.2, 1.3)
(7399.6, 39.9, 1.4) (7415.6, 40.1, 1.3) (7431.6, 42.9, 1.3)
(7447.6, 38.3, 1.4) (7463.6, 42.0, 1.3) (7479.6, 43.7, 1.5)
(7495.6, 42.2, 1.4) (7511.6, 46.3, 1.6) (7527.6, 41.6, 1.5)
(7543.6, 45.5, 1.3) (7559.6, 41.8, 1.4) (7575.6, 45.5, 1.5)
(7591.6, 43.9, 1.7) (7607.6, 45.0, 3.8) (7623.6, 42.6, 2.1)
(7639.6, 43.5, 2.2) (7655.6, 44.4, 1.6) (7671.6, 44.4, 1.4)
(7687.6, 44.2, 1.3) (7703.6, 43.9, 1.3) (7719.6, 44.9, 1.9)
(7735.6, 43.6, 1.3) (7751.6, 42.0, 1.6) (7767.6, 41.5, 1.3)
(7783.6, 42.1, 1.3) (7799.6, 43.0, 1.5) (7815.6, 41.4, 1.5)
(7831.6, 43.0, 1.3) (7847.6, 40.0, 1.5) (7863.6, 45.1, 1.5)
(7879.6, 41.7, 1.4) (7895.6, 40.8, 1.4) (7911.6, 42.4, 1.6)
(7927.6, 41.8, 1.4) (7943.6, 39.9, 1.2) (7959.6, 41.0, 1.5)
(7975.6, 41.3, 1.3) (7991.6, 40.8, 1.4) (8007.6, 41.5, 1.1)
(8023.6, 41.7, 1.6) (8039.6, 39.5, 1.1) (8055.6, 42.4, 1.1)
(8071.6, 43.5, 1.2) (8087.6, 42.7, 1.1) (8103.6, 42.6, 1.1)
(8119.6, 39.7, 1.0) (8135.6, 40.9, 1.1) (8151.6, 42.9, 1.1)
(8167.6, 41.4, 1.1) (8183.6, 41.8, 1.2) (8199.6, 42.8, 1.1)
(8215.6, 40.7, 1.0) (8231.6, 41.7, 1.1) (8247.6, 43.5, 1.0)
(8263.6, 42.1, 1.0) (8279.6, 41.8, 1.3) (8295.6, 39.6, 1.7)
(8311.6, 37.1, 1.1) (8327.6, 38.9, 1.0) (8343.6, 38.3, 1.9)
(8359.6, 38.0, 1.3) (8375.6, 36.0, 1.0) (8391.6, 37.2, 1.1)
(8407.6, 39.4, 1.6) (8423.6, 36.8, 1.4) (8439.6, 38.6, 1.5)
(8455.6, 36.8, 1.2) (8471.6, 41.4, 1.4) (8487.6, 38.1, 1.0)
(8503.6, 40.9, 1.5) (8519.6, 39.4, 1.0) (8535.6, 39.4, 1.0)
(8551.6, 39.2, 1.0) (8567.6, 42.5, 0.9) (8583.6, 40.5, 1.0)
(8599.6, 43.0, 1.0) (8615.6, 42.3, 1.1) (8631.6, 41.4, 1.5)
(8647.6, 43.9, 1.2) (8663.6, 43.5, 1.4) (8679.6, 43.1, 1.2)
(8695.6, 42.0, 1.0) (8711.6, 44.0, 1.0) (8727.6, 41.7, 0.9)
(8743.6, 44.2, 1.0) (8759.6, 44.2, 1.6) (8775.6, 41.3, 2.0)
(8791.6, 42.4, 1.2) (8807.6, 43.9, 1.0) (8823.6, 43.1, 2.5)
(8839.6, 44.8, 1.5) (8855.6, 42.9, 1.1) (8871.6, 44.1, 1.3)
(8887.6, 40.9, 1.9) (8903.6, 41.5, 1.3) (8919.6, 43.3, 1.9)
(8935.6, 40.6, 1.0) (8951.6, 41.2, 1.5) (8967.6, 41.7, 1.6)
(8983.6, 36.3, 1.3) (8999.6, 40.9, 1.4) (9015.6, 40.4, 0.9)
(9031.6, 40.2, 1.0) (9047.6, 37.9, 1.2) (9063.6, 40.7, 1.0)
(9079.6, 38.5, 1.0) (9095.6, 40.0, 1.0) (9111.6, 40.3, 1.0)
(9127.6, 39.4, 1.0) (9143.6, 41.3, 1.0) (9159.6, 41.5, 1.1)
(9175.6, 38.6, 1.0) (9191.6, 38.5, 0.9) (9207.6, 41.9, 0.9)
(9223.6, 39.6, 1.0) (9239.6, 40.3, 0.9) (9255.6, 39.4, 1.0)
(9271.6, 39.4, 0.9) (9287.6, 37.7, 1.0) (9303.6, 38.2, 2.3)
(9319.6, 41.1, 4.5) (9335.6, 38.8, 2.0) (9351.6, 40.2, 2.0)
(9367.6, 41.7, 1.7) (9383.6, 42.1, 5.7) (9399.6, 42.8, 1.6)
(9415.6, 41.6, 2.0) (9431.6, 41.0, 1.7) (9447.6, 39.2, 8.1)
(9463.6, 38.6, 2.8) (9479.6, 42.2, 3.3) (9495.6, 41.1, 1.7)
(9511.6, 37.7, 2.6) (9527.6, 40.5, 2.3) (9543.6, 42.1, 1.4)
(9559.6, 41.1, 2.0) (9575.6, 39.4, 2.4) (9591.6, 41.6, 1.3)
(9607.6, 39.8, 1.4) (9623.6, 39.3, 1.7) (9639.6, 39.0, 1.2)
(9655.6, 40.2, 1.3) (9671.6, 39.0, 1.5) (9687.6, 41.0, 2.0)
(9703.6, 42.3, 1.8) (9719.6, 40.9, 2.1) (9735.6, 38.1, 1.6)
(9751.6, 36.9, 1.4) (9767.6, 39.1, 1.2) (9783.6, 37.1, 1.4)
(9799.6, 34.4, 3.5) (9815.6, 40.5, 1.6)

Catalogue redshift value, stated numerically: 0.17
